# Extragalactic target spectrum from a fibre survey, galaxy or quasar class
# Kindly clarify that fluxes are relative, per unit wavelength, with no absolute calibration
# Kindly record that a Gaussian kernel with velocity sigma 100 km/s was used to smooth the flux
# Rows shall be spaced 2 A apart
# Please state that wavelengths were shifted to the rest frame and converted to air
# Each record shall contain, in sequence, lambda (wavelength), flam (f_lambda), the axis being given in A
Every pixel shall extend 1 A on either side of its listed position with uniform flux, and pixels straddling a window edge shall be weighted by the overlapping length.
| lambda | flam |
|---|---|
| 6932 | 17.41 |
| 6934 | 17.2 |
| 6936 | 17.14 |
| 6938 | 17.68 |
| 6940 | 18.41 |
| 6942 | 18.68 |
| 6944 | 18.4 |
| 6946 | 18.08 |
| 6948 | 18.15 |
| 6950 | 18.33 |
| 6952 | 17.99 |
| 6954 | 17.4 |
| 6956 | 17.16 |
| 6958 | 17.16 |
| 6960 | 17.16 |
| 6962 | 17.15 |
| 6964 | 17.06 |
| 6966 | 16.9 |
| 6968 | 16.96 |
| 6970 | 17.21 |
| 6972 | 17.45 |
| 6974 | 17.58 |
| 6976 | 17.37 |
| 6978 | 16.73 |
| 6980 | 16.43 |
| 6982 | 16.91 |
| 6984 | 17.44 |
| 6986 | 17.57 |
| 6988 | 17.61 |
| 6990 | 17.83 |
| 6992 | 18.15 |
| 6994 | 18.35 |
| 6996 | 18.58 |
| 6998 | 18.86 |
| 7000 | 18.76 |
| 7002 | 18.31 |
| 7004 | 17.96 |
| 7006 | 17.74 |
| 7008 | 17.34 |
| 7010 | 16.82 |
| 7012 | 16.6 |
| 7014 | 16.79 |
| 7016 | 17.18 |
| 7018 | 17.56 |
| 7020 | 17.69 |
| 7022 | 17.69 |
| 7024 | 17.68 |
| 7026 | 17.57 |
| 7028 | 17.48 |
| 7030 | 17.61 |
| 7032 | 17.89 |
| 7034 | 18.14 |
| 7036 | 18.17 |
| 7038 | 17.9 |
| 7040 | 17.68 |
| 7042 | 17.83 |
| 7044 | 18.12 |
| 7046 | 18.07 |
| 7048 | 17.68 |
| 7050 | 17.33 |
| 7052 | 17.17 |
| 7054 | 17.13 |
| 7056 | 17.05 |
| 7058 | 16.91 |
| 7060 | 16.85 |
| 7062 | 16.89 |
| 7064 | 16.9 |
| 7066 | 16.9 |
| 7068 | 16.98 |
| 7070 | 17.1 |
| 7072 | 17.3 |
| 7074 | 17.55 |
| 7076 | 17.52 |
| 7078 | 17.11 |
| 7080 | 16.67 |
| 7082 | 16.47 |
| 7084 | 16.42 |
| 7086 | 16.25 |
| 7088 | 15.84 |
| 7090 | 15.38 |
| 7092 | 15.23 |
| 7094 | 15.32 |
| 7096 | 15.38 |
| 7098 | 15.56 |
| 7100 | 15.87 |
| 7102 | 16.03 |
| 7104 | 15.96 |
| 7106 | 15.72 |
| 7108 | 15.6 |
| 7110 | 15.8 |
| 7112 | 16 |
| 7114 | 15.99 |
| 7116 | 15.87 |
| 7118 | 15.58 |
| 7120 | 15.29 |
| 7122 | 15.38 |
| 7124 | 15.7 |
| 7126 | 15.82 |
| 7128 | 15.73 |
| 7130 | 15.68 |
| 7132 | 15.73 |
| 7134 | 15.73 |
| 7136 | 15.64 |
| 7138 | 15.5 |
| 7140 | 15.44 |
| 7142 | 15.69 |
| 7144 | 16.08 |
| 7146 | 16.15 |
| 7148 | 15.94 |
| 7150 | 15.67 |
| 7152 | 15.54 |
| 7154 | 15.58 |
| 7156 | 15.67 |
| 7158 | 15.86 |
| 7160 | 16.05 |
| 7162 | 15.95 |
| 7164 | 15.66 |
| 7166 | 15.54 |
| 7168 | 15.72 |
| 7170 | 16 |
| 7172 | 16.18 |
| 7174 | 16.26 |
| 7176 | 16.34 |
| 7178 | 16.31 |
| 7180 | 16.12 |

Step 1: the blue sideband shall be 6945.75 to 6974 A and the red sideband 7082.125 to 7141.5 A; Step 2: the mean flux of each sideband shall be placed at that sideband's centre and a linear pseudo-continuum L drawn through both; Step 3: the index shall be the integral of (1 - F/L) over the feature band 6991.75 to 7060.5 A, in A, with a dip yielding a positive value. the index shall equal -4.1 A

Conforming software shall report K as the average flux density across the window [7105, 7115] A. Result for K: 15.8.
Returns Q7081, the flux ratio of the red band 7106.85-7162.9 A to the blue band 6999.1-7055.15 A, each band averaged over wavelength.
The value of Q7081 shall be 0.9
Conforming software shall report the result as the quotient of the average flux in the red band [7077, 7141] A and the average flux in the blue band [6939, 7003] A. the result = 0.89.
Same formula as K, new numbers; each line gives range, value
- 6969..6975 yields 17.4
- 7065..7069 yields 16.9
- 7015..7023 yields 17.5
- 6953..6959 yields 17.2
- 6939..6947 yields 18.4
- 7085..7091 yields 15.8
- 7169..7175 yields 16.1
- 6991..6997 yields 18.4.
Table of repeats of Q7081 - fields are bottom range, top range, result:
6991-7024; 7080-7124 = 0.89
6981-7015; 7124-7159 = 0.89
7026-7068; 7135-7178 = 0.91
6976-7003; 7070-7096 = 0.92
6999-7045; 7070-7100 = 0.92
